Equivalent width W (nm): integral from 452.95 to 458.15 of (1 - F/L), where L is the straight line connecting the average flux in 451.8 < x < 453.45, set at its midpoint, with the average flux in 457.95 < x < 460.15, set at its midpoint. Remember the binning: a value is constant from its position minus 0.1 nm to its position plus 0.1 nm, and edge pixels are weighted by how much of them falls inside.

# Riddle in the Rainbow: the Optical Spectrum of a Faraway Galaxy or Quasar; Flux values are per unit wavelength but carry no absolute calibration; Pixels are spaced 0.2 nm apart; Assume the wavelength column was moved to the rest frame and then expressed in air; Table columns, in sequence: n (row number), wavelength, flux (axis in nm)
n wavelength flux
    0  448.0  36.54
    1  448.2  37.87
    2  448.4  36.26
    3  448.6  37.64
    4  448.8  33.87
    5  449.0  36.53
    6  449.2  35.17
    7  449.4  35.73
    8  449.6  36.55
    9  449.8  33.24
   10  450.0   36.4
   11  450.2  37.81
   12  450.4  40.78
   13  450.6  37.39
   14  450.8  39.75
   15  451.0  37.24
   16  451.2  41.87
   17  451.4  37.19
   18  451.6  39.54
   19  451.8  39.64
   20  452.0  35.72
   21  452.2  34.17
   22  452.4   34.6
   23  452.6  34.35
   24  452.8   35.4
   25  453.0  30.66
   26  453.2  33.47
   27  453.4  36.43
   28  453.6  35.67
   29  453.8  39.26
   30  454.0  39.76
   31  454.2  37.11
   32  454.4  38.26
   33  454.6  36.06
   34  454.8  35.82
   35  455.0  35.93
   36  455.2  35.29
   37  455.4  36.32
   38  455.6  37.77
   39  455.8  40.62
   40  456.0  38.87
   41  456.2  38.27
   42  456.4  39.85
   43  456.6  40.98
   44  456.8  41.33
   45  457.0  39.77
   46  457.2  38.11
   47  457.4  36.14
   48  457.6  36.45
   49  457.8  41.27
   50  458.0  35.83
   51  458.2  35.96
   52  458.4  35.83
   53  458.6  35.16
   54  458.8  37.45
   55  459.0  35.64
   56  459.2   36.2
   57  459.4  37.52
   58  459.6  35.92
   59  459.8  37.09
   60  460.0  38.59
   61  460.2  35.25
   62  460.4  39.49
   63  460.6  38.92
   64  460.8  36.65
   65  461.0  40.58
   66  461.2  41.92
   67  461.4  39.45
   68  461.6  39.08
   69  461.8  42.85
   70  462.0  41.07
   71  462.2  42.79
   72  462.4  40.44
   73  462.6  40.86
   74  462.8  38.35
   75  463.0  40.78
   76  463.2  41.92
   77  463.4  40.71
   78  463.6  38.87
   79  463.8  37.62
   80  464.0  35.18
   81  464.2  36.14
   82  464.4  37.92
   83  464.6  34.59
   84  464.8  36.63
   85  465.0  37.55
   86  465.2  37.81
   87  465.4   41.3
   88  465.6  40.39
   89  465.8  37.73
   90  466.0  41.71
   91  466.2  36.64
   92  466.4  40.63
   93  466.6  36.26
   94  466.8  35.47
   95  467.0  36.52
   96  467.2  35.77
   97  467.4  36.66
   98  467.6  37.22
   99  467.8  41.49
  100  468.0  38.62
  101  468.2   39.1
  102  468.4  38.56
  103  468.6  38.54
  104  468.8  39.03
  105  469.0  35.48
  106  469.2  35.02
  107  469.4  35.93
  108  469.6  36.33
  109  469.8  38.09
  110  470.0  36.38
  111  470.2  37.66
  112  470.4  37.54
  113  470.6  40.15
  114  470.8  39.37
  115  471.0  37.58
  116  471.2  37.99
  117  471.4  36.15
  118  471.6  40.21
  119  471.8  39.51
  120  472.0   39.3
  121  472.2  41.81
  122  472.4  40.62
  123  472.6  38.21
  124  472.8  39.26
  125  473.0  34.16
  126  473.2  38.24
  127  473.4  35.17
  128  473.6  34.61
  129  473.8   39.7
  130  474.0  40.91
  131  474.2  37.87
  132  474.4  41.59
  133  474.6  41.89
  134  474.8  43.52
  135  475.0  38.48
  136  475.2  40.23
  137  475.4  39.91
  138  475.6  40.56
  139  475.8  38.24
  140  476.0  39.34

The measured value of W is -0.31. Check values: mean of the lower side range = 34.6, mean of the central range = 37.6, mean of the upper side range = 36.5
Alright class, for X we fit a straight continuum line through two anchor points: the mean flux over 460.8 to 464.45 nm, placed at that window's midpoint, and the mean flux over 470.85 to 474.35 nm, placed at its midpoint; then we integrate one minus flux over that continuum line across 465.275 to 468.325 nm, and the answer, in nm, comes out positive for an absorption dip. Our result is 0.06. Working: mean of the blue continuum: 39.7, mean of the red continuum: 38.4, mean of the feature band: 38.4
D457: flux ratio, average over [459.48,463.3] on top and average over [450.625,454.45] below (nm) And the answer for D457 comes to 1.1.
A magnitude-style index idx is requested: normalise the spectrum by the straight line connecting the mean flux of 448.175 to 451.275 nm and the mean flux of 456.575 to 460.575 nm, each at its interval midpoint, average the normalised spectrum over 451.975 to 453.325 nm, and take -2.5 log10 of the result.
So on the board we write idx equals 0.098 mag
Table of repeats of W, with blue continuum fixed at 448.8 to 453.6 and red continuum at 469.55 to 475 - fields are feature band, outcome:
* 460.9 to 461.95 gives -0.09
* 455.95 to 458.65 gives -0.08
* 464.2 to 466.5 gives -0.02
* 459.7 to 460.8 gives -0.01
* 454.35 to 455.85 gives 0.00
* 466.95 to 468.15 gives 0.01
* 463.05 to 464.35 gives -0.02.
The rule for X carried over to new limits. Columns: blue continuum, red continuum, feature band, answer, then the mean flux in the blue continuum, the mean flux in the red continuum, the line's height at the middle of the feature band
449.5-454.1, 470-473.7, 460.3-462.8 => -0.186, 36.8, 38.1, 37.5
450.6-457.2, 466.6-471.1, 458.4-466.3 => -0.224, 37.4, 37.5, 37.5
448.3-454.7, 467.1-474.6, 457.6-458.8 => 0.011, 36.7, 38.2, 37.2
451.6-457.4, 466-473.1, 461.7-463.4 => -0.159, 37.1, 38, 37.6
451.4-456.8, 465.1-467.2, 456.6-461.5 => -0.038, 37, 38.3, 37.5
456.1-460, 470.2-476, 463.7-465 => 0.060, 37.6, 39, 38.2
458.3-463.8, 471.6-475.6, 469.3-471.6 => 0.087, 38.8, 39.3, 39.2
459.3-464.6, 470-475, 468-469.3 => 0.040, 39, 38.8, 38.9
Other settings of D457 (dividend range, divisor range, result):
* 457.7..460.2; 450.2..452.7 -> 0.98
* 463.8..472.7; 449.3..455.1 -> 1.03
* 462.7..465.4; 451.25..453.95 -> 1.06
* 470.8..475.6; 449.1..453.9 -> 1.07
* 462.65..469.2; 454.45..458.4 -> 1.01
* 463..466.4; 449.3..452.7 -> 1.03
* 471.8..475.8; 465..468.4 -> 1.02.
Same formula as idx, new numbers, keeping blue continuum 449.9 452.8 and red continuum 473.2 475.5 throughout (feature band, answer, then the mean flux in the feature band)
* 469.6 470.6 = 0.04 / 37.6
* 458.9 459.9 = 0.05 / 36.5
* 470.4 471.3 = 0.01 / 38.6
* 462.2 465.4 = 0.00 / 38.6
